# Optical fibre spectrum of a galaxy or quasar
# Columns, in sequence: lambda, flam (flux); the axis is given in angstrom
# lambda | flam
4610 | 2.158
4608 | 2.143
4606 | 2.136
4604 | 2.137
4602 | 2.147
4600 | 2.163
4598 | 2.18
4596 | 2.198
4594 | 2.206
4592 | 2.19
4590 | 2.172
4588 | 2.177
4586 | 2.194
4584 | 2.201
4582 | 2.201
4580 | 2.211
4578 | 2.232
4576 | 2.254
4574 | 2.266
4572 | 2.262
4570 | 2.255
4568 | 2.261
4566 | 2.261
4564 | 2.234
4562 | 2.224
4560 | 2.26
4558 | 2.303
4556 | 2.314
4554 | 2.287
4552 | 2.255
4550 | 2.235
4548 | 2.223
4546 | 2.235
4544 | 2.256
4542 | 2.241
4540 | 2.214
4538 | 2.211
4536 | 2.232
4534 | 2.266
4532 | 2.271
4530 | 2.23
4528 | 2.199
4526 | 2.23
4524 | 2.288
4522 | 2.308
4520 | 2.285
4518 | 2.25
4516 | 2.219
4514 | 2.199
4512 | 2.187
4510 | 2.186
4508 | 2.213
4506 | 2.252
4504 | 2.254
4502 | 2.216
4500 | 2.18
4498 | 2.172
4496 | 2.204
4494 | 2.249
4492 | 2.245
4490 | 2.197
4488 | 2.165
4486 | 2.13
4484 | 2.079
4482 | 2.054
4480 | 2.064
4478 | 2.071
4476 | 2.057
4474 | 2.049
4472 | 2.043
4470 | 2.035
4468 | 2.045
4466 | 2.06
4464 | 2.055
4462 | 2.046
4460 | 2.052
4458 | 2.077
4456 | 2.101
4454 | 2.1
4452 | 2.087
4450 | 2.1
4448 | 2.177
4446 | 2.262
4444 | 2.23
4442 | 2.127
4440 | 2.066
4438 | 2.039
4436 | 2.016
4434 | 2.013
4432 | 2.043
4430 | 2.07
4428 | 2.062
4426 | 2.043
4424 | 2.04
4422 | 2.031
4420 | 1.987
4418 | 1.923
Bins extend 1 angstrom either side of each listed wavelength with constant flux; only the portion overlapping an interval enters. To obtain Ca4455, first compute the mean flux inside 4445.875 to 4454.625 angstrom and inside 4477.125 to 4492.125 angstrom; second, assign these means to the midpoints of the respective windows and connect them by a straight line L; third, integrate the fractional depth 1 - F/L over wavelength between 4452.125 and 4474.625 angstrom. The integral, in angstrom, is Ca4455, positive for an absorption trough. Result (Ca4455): 0.7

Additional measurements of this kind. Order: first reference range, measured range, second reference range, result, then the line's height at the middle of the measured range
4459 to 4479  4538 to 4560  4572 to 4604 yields -1.1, 2.15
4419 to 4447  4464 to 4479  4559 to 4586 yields 0.5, 2.12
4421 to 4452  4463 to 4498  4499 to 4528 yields 1.0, 2.17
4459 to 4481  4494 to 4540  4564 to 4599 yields -2.3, 2.12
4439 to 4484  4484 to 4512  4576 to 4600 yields -1.1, 2.12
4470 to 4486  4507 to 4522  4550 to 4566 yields -0.5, 2.16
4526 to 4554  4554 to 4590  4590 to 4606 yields -0.6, 2.2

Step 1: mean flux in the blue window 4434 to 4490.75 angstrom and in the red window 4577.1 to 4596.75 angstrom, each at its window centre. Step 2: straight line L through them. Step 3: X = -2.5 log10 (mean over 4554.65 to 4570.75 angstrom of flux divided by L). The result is -0.04 mag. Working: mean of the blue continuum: 2.09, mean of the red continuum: 2.2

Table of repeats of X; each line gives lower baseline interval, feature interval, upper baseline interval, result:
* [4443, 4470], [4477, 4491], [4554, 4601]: 0.012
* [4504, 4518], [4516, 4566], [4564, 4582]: -0.010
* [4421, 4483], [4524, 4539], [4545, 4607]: -0.034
